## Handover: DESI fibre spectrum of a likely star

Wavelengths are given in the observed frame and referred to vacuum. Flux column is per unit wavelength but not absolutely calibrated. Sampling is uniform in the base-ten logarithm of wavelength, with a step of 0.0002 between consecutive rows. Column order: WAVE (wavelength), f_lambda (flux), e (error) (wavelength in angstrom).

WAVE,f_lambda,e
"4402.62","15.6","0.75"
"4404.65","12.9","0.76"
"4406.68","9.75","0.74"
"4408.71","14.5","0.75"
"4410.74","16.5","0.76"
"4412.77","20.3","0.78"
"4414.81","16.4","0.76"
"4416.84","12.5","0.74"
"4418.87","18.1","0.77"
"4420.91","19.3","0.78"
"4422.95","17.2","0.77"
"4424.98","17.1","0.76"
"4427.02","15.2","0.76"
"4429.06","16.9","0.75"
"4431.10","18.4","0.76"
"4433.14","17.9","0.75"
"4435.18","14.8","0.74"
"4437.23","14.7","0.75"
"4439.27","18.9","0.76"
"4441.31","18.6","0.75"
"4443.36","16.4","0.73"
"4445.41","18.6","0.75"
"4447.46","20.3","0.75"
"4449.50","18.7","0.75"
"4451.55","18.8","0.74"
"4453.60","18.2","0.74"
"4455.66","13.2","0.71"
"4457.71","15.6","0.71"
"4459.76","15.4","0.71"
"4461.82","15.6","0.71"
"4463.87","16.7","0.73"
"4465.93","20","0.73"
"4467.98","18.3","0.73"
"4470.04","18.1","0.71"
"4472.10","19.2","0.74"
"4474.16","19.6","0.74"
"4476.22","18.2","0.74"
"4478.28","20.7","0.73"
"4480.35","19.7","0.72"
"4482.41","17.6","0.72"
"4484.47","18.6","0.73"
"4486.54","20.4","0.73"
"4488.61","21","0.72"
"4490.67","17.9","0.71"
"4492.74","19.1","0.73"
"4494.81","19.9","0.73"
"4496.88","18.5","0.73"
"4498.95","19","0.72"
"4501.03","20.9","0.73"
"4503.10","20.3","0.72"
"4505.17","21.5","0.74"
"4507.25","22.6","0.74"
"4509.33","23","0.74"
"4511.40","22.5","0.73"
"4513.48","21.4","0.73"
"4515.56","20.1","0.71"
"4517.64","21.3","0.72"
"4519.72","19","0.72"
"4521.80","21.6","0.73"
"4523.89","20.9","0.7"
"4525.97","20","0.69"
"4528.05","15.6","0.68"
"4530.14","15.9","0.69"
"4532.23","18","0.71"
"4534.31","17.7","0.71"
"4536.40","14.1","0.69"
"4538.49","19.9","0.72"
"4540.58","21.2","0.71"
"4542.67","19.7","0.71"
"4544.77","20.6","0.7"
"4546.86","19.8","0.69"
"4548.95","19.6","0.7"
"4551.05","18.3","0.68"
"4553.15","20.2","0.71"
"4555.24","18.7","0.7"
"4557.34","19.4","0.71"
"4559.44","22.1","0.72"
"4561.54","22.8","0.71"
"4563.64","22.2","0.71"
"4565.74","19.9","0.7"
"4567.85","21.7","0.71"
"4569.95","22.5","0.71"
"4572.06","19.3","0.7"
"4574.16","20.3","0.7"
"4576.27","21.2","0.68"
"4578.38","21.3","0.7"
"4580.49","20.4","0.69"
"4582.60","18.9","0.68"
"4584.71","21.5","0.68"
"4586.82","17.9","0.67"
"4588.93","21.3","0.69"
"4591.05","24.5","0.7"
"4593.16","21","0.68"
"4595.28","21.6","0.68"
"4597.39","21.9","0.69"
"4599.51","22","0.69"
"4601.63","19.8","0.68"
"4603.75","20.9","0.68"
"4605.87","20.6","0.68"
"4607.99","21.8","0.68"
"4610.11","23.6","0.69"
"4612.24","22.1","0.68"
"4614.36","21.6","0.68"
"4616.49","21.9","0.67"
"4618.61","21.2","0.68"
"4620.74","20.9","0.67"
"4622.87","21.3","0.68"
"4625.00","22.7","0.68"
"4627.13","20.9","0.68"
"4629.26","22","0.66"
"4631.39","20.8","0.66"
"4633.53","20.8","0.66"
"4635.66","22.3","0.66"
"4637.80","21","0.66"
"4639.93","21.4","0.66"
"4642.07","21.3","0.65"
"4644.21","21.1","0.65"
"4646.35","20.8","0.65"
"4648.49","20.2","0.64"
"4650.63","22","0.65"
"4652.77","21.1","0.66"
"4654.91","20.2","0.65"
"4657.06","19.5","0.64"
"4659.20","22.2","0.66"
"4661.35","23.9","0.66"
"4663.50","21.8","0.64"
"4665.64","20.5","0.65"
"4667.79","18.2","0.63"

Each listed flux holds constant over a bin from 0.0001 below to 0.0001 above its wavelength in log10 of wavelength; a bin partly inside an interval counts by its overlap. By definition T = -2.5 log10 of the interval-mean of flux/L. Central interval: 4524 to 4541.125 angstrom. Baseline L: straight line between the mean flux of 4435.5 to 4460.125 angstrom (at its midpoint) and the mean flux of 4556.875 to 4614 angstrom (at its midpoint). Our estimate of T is 0.11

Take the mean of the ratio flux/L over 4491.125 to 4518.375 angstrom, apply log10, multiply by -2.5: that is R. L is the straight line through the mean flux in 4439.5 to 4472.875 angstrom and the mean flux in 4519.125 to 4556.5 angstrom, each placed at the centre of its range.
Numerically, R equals -0.13 mag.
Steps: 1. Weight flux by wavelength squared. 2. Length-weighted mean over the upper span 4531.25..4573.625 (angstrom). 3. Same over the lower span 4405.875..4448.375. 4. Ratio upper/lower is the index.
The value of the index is 1.3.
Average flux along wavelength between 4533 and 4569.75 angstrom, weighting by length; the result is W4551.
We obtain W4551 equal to 19.9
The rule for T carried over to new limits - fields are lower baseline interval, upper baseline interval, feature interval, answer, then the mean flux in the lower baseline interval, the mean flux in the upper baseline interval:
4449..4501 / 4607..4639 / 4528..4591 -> 0.02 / 18.4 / 21.7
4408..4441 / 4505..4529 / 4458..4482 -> 0.03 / 16.9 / 20.8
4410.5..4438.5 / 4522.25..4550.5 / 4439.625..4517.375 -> -0.08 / 16.8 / 18.7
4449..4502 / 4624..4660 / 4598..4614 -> -0.05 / 18.4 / 21.2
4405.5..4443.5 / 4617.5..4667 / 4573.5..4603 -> -0.05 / 16.5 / 21.3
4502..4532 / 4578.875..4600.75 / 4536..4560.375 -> 0.06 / 20.3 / 21.1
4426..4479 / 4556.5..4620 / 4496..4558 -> -0.01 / 17.6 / 21.2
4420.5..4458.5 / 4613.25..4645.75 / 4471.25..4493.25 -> -0.06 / 17.3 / 21.4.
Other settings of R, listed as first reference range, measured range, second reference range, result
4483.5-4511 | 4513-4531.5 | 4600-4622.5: 0.06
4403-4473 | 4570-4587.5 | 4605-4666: -0.01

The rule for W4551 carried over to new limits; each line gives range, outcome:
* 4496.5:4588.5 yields 20.1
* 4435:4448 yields 17.5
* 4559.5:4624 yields 21.3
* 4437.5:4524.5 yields 19.1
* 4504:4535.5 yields 20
